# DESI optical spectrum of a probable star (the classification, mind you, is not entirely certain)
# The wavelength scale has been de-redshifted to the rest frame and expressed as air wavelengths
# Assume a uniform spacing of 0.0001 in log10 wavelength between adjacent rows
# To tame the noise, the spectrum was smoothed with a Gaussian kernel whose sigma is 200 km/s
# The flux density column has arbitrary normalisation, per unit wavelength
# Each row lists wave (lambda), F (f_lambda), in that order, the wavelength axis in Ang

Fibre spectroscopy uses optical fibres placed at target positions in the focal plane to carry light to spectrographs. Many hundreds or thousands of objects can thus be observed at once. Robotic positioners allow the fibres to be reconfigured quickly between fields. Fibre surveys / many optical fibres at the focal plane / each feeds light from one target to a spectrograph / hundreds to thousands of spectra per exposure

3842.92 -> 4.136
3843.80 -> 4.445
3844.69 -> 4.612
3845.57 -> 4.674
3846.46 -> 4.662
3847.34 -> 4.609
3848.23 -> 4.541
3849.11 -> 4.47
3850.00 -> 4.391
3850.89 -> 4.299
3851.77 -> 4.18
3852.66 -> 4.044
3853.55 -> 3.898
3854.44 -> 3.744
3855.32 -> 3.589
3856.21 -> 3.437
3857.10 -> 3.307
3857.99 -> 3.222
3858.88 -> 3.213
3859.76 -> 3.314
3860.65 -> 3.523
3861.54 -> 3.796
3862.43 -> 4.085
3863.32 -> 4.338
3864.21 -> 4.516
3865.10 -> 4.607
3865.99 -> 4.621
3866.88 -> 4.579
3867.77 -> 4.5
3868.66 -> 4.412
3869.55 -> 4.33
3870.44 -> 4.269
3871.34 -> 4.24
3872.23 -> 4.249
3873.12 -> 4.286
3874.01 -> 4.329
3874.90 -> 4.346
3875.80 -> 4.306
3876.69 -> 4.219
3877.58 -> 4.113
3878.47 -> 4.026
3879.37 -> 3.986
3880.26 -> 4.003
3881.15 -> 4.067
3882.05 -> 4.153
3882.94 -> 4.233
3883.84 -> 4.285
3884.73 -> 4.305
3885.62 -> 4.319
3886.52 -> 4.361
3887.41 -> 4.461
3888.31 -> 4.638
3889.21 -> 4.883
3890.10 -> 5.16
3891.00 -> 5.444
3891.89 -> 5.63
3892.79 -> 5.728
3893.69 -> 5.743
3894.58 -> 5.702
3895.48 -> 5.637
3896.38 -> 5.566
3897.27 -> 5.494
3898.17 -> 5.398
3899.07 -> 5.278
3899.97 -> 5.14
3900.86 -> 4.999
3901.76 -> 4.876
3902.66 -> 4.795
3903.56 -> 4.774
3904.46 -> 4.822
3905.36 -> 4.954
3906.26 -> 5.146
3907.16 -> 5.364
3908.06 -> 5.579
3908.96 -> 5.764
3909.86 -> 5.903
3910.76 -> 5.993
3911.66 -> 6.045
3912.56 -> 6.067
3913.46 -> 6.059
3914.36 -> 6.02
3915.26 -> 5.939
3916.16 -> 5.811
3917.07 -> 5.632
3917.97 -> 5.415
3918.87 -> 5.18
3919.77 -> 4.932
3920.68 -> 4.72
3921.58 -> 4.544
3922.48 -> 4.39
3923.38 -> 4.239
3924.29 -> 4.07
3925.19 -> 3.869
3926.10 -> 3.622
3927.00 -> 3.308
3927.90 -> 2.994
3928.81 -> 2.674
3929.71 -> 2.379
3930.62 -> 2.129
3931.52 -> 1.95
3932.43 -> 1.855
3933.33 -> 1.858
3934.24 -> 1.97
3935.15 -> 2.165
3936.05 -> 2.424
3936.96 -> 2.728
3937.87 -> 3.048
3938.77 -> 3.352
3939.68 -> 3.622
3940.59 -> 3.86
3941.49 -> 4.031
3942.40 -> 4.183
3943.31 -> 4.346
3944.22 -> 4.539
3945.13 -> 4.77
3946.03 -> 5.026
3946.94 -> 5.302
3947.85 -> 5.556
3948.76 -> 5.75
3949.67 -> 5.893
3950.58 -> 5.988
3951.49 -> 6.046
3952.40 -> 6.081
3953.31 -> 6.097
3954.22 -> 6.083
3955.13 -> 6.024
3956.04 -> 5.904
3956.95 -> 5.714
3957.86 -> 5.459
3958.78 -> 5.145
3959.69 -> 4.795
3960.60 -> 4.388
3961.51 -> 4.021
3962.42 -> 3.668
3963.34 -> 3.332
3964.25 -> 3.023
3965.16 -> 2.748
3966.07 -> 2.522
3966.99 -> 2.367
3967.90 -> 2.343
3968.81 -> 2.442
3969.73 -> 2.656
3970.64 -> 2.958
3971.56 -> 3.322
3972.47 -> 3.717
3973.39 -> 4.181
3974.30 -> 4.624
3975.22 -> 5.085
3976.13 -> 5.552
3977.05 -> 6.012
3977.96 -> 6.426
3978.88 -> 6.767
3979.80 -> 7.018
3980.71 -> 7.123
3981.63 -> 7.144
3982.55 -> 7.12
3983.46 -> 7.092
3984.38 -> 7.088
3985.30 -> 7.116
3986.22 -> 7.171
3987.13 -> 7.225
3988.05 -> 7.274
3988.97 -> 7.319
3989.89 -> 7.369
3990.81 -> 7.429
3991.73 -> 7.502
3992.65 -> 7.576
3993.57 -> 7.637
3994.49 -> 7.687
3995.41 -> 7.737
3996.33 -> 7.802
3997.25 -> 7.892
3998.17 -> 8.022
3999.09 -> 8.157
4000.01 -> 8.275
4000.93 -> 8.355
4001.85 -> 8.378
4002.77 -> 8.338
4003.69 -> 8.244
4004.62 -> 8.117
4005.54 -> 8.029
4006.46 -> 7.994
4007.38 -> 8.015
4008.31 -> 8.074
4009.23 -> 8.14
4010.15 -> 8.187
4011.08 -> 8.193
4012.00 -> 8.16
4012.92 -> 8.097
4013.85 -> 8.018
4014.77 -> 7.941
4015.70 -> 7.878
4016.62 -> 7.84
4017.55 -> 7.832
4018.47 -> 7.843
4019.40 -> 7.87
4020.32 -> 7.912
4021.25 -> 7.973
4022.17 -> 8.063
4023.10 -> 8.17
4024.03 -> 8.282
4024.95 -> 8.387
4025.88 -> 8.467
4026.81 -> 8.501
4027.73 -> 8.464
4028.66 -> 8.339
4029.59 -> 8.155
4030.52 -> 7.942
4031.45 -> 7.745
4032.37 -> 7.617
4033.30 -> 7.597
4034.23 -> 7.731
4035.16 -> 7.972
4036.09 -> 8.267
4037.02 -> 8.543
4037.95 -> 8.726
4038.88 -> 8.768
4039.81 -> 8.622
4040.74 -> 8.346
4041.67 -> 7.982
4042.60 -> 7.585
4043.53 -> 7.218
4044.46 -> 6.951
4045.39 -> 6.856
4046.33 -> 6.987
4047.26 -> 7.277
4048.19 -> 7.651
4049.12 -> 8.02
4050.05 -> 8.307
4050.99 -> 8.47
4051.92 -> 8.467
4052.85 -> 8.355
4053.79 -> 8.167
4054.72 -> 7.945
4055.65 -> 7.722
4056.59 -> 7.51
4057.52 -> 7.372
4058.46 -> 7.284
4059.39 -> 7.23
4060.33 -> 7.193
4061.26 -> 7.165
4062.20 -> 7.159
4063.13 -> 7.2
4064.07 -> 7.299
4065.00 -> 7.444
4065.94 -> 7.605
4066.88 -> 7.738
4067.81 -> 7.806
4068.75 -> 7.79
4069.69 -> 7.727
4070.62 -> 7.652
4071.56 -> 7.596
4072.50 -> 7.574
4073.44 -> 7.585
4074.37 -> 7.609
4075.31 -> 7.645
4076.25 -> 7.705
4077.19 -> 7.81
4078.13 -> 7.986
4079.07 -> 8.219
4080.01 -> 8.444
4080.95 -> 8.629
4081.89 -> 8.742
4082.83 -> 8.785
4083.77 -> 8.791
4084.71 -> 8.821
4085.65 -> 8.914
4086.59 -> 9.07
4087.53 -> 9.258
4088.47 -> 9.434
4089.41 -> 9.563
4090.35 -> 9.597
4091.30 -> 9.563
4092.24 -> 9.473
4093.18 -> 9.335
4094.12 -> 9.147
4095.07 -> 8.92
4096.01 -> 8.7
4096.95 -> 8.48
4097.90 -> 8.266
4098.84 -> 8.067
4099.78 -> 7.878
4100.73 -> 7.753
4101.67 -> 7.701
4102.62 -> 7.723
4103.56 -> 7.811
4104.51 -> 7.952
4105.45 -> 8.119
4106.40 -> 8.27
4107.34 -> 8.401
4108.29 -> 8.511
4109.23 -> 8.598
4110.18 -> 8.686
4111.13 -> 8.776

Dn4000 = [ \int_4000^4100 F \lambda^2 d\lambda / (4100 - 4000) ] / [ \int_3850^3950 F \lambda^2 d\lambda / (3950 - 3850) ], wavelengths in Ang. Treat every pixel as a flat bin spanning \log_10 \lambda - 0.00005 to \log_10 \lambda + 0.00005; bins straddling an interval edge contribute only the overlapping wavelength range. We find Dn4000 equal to 2.0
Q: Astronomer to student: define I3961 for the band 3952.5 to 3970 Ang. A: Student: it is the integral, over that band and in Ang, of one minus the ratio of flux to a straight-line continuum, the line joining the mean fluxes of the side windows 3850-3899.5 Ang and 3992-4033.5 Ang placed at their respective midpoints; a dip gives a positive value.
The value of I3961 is 6.4 Ang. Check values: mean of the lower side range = 4.41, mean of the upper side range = 8.04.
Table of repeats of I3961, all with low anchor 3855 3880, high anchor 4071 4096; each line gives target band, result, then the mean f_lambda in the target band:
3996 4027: -4.4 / 8.1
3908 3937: 5.5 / 4.19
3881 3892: -0.3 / 4.59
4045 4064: 0.9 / 7.61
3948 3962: 0.8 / 5.55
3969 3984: 2.4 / 5.38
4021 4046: -1.6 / 8.04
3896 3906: -0.7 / 5.1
